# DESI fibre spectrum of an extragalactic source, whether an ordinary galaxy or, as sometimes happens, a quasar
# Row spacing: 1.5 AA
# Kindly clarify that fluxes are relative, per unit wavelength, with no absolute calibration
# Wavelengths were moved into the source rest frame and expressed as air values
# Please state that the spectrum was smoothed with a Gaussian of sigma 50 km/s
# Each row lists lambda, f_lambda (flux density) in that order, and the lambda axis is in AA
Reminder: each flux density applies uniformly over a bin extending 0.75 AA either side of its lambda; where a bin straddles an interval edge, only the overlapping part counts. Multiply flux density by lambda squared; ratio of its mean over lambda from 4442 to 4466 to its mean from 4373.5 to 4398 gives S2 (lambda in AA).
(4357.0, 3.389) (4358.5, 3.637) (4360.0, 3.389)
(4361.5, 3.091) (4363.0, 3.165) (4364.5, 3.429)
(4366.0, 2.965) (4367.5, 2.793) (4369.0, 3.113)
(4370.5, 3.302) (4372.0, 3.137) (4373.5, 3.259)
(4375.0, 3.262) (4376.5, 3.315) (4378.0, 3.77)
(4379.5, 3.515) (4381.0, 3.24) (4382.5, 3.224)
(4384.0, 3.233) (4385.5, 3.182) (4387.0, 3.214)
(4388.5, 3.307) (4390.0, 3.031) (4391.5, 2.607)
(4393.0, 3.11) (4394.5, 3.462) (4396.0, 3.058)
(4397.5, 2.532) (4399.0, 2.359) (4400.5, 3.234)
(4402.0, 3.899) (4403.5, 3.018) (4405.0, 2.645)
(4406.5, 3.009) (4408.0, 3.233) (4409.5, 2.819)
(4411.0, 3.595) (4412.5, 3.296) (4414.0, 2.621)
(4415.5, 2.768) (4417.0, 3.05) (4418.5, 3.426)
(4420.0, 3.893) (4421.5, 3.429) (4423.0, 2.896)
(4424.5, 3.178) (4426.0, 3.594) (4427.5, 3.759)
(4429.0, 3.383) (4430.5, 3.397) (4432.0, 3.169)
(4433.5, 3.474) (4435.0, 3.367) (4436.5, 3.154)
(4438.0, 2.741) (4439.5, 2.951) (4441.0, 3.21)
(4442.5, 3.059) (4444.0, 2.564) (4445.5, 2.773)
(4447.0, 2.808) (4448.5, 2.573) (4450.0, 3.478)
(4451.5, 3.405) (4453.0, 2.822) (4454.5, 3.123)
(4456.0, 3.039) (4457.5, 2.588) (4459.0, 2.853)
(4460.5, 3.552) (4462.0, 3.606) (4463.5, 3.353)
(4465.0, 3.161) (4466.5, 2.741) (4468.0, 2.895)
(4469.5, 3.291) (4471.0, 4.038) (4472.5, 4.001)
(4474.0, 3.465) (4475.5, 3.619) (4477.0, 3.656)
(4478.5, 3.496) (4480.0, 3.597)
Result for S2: 0.98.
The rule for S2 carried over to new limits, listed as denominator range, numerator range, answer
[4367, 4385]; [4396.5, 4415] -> 0.94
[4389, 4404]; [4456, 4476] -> 1.12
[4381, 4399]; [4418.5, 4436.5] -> 1.13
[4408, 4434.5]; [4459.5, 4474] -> 1.06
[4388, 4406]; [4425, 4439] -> 1.12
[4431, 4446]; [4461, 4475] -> 1.13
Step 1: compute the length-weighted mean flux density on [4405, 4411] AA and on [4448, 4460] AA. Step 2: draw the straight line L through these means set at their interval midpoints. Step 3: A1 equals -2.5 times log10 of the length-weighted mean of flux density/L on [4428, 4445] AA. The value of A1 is -0.04 mag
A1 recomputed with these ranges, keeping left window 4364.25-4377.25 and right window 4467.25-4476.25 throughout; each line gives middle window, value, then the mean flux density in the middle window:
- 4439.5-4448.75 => 0.20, 2.85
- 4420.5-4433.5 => 0.00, 3.37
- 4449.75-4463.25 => 0.11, 3.16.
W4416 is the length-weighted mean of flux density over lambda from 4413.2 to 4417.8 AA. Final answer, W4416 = 2.82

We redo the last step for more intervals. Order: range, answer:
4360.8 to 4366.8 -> 3.16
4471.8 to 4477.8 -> 3.68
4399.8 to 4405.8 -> 3.2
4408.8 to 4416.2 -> 3.02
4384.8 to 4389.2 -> 3.23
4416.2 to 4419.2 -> 3.23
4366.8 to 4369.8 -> 2.96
